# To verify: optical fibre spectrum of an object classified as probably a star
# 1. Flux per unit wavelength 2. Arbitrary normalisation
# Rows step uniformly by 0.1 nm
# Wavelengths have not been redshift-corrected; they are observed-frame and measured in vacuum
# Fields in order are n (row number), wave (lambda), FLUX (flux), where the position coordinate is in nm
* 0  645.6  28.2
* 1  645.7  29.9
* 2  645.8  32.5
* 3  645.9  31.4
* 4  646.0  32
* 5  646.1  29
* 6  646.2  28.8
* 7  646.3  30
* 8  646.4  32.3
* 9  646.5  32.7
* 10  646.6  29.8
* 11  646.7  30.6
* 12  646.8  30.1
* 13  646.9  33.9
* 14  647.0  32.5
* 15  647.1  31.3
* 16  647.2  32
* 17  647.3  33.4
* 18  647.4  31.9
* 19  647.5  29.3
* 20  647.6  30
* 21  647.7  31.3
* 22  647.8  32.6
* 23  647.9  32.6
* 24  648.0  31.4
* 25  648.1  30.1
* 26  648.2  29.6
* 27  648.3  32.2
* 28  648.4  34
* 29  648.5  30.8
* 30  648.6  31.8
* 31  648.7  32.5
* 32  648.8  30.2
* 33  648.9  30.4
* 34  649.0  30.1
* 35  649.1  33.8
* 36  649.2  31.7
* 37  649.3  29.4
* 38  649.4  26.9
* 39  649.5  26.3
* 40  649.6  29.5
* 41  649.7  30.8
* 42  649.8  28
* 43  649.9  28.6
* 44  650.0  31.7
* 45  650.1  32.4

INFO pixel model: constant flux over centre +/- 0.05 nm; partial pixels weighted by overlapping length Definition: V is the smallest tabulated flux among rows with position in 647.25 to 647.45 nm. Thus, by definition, 31.9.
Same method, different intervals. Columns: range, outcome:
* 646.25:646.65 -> 29.8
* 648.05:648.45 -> 29.6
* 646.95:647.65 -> 29.3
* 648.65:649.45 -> 26.9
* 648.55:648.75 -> 31.8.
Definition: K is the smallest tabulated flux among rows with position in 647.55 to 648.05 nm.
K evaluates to 30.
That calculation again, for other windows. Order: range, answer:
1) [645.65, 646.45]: 28.8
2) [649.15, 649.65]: 26.3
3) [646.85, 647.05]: 32.5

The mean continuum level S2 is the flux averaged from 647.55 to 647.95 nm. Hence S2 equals 31.6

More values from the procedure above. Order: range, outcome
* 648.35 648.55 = 32.4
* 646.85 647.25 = 32.4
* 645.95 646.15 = 30.5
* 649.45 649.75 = 28.9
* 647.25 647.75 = 31.2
